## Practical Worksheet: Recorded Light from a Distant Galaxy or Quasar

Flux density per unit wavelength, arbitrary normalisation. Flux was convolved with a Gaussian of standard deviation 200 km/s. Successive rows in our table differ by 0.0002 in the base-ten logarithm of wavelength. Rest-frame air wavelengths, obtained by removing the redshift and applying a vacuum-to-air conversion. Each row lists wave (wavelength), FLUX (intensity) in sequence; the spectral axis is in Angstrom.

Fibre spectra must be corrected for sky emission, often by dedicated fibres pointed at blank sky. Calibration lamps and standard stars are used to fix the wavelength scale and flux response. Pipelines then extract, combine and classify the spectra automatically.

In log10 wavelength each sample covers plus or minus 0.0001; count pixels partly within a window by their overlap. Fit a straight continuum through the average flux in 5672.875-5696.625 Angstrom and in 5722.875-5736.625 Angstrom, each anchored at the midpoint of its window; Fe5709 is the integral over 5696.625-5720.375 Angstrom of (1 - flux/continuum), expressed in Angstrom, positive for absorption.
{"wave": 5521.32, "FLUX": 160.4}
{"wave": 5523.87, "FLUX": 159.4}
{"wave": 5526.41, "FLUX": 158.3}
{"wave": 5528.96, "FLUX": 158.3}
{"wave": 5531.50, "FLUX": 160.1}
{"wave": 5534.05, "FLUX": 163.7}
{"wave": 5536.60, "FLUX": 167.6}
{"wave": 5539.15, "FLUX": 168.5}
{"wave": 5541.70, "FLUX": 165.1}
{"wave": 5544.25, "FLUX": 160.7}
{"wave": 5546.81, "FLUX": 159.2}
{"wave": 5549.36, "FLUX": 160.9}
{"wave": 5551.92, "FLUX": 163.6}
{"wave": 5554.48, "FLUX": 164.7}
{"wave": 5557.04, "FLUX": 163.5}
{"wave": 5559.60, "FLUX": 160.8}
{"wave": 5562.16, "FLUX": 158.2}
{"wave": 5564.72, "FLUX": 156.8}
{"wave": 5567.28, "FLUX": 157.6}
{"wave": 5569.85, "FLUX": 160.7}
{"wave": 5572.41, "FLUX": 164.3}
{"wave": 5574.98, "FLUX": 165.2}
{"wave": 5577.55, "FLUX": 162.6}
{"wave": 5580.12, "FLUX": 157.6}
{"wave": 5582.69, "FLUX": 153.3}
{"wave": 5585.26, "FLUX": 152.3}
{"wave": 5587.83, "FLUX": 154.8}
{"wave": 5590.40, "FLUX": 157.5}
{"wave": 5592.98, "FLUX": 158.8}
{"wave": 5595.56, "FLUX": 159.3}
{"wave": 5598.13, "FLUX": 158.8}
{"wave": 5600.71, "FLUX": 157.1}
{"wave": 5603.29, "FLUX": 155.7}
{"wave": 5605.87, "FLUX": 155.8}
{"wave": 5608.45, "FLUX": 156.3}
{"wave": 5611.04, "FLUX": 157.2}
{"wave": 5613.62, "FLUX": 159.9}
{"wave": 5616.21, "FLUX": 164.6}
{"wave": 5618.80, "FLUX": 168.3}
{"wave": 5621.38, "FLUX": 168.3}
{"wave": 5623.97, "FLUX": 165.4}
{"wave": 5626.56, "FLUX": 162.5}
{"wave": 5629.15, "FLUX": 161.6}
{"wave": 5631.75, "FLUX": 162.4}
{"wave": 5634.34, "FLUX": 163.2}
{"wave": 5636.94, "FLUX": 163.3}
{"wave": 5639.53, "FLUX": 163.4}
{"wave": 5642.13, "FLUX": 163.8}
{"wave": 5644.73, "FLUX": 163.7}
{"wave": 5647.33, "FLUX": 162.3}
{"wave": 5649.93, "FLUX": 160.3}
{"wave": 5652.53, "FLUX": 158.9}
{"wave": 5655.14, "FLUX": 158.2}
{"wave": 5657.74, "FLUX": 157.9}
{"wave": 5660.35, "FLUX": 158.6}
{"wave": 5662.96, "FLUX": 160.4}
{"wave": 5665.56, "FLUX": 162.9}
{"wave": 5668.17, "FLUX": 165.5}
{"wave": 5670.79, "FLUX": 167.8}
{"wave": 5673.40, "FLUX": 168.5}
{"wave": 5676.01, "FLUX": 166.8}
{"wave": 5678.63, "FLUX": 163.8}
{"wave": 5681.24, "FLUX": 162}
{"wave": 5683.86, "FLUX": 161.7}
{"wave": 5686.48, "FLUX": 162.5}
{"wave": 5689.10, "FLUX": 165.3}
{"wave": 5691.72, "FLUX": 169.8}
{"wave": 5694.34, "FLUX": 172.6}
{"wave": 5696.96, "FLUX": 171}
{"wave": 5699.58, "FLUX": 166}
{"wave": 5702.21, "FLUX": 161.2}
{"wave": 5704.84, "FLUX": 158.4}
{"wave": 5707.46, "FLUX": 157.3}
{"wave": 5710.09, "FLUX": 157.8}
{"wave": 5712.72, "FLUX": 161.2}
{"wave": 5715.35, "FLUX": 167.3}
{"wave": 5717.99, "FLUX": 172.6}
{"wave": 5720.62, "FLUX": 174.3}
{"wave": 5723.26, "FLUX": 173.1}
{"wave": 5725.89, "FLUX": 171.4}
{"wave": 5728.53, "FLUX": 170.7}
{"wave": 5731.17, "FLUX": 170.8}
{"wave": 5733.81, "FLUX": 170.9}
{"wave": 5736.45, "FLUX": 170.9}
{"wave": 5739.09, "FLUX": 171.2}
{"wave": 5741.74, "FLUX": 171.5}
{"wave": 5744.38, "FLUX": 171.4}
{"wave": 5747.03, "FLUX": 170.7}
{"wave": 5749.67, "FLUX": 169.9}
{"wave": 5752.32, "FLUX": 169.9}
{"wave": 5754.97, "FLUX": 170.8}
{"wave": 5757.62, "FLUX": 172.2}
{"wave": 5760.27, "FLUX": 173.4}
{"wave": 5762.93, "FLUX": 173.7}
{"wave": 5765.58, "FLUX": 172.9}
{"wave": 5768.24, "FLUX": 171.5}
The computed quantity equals 0.70 Angstrom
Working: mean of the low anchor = 166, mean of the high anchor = 171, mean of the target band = 164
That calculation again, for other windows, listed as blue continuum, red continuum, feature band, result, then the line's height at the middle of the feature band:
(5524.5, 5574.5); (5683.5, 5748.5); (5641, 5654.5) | 0.3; 165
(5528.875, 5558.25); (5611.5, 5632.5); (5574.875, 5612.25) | 1.5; 164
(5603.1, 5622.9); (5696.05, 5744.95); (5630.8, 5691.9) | 0.4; 164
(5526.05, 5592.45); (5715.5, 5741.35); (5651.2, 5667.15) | 0.7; 167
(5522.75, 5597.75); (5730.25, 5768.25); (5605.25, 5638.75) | 0.3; 164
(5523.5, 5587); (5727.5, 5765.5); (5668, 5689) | 0.4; 168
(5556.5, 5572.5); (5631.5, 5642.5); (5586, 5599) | 0.3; 161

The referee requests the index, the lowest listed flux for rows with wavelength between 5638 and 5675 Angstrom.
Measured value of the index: 157.9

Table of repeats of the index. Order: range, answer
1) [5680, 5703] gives 161.2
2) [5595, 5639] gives 155.7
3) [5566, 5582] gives 157.6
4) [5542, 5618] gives 152.3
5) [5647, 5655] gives 158.9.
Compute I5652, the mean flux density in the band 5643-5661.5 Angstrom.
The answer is 160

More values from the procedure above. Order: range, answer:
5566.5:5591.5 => 159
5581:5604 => 156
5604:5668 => 162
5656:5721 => 164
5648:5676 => 162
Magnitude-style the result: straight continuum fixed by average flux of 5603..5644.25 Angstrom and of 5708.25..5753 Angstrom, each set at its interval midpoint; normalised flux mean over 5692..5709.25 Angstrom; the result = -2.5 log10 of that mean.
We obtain 0.02 mag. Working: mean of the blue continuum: 162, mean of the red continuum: 170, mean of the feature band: 165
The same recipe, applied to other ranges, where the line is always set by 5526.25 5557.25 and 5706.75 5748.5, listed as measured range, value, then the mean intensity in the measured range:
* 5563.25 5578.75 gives 0.02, 161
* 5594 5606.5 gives 0.05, 157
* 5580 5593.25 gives 0.06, 155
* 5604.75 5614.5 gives 0.05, 157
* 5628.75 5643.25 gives 0.02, 163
